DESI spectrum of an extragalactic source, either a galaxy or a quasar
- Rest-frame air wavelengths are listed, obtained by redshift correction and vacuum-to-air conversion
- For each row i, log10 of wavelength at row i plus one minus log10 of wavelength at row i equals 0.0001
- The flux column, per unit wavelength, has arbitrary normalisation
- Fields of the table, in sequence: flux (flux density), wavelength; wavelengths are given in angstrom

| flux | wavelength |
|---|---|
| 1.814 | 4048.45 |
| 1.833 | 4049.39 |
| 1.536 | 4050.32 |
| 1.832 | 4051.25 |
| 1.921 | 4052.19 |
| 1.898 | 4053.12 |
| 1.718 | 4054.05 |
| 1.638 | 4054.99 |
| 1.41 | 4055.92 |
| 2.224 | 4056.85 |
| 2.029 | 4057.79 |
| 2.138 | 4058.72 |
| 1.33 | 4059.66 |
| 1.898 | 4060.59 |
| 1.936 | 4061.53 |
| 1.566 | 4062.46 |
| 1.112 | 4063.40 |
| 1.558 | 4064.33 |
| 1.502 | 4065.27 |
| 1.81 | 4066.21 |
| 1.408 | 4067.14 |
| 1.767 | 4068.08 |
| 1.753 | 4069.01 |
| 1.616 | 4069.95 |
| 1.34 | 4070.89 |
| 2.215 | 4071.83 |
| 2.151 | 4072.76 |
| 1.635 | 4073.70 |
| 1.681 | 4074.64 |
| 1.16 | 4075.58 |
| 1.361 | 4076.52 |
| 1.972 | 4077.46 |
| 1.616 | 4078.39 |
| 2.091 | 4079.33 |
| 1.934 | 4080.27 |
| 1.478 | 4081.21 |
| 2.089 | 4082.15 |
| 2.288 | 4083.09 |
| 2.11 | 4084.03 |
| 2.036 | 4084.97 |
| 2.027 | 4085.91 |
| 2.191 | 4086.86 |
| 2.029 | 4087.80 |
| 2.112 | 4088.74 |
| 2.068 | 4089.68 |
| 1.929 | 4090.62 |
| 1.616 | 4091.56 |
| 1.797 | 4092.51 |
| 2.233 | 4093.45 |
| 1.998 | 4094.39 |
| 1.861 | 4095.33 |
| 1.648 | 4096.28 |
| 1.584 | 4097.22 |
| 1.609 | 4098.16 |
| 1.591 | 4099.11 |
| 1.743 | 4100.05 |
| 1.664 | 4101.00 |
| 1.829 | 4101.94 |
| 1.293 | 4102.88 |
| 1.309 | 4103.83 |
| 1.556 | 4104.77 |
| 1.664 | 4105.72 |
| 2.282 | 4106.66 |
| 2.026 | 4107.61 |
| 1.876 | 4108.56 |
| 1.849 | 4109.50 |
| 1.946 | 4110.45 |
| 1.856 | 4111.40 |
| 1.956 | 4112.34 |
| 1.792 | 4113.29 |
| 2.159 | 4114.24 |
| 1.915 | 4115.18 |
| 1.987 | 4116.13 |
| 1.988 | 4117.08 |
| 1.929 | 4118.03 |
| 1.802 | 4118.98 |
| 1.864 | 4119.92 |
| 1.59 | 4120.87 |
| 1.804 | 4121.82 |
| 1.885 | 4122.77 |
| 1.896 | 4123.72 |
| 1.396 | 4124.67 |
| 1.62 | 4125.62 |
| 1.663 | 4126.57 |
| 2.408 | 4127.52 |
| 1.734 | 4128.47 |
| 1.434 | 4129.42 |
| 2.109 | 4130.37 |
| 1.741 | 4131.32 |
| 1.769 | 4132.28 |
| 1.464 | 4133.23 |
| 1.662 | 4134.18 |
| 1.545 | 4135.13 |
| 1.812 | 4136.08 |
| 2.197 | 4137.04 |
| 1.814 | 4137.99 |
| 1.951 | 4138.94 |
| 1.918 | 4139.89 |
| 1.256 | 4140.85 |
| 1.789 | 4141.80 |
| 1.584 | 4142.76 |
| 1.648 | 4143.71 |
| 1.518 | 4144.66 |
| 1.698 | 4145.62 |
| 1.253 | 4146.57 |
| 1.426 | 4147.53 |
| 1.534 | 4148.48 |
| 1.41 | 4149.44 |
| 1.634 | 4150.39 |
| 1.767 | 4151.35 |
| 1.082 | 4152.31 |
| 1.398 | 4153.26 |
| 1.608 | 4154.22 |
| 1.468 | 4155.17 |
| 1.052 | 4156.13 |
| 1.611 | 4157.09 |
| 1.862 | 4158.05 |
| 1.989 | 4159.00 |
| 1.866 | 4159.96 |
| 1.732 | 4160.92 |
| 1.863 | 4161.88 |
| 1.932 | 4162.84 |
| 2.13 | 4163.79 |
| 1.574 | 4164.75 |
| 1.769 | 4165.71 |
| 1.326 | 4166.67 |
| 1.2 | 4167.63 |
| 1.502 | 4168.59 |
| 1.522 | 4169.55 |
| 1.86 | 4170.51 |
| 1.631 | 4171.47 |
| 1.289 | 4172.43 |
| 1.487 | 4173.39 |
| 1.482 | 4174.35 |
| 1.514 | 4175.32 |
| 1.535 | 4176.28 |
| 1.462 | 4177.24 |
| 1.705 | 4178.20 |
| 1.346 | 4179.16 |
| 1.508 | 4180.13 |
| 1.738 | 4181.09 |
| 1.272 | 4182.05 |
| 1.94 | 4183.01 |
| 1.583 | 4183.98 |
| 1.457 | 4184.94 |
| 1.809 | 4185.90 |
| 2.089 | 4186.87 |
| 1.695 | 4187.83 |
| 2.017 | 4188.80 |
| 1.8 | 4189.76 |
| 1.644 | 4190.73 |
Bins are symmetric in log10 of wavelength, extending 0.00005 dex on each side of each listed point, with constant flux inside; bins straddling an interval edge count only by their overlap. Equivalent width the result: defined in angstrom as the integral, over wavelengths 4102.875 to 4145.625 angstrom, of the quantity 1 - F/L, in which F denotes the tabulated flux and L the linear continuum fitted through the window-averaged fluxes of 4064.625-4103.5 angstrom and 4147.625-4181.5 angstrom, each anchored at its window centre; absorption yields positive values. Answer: -2.5 angstrom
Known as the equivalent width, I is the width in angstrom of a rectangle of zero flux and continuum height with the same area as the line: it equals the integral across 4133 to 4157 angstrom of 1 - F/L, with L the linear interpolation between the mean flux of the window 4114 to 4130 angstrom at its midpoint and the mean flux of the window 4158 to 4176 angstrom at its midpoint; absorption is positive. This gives 2.2 angstrom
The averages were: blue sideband 1.83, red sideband 1.65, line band 1.58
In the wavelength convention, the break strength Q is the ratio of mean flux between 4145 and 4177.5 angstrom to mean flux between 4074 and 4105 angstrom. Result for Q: 0.87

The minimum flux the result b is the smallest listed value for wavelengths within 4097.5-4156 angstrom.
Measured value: 1.082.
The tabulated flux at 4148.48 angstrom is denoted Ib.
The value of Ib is 1.534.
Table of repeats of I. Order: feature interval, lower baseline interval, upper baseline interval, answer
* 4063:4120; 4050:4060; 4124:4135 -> -1.53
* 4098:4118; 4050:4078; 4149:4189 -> -1.75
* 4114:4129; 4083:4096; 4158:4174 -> 0.17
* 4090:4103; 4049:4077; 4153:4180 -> -0.72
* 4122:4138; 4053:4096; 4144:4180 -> -1.12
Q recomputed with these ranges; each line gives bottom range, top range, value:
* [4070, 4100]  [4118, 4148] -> 0.93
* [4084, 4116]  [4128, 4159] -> 0.87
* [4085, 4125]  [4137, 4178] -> 0.87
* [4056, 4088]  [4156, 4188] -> 0.91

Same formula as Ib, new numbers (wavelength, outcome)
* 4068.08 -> 1.767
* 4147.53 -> 1.426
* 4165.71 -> 1.769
